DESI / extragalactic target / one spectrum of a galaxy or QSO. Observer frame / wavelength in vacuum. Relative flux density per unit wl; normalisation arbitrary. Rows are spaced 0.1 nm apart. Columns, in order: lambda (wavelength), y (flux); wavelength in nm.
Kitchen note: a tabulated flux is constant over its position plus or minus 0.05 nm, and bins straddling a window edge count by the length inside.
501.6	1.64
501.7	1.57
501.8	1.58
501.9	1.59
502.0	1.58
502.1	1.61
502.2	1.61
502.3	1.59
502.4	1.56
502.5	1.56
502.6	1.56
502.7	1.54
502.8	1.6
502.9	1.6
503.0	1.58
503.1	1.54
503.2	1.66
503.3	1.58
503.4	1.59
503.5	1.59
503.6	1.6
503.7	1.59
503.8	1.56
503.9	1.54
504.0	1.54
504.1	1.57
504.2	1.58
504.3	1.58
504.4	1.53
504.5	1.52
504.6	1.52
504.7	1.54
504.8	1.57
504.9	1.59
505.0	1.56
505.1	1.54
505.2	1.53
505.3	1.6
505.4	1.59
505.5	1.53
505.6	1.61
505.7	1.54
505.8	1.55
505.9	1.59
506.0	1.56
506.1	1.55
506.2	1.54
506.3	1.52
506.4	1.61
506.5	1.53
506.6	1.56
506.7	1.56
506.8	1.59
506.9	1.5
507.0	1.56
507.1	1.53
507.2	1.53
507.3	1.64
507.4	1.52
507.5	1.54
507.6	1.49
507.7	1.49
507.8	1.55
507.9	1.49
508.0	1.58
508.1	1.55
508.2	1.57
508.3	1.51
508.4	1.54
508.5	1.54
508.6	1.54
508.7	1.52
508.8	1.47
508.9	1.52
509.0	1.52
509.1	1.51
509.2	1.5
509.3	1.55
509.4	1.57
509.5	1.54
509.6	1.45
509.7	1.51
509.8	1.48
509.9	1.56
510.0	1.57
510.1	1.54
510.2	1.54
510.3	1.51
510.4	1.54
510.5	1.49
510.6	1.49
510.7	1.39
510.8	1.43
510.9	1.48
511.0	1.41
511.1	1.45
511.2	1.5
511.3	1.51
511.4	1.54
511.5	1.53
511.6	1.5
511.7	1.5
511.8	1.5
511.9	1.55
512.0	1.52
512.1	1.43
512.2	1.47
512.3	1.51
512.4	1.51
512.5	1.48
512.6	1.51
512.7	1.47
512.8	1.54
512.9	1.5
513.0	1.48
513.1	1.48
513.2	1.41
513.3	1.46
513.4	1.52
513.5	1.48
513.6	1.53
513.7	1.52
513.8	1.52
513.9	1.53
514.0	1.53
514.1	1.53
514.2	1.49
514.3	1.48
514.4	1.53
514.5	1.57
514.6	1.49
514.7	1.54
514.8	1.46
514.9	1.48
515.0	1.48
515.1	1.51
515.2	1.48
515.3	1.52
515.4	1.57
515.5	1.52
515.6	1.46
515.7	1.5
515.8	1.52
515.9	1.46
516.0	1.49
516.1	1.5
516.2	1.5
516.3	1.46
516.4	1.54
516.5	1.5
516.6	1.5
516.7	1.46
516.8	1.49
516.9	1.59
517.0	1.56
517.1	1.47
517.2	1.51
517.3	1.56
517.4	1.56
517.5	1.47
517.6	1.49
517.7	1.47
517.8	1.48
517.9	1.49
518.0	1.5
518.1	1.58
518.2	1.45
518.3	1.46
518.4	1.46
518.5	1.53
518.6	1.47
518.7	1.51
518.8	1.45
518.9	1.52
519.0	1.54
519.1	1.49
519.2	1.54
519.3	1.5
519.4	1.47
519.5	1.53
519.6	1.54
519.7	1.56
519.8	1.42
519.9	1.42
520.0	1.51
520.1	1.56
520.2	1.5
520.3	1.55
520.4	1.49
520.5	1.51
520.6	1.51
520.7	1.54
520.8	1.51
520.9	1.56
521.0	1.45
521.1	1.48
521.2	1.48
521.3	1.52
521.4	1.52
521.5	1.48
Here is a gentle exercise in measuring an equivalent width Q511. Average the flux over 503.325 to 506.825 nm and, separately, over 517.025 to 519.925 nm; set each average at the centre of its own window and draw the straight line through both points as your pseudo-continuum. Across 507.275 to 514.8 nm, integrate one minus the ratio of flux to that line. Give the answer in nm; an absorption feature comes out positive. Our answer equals 0.12 nm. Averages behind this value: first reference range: 1.56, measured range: 1.51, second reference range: 1.5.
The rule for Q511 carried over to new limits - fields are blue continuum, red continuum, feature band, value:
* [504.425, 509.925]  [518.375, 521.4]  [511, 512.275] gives 0.026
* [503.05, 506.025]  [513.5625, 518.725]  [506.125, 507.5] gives 0.002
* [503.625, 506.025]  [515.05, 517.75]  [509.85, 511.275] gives 0.037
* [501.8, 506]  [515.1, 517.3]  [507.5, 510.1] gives 0.033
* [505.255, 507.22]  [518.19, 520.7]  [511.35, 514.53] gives 0.054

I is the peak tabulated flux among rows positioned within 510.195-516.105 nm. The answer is 1.57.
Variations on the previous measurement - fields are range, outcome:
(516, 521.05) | 1.59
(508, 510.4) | 1.58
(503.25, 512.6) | 1.64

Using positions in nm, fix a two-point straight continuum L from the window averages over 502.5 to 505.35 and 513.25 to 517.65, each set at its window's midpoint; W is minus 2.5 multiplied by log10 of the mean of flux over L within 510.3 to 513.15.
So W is 0.03 mag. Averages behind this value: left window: 1.57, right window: 1.51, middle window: 1.49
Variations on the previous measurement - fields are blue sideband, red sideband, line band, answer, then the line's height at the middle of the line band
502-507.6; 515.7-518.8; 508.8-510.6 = 0.01 mag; 1.54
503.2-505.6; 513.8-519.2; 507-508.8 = 0.01 mag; 1.55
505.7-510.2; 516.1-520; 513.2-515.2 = 0.01 mag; 1.51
